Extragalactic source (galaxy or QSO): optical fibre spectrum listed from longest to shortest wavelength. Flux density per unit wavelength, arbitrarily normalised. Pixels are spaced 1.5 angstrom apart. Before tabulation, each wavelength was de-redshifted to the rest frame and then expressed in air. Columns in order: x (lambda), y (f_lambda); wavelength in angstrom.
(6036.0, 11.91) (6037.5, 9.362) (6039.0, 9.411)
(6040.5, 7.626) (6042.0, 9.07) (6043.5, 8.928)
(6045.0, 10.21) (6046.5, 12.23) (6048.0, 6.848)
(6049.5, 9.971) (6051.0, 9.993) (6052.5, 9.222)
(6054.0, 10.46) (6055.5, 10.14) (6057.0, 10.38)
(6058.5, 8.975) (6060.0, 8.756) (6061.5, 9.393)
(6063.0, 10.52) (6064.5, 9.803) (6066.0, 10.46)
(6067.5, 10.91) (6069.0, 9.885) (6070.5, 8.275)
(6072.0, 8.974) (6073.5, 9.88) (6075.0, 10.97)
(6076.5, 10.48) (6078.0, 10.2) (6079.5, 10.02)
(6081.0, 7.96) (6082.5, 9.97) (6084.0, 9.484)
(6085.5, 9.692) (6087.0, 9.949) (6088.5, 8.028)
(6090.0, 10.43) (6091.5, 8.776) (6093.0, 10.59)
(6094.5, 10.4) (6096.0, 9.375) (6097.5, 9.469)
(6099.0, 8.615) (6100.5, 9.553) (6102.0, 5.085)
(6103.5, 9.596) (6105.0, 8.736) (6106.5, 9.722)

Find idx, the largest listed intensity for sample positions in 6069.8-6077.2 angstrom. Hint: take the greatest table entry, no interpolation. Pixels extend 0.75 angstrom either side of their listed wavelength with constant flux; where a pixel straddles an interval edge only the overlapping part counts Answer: 10.97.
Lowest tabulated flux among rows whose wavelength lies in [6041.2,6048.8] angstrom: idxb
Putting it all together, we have 6.848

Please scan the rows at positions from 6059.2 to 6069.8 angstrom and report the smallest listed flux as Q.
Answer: 8.756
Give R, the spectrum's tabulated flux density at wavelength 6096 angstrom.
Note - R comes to 9.375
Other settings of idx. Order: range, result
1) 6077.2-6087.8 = 10.2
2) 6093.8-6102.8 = 10.4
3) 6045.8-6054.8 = 12.23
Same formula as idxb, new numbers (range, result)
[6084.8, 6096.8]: 8.028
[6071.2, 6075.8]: 8.974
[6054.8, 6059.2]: 8.975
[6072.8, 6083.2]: 7.96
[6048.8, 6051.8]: 9.971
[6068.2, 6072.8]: 8.275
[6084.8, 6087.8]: 9.692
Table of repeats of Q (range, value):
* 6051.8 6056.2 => 9.222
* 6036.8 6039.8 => 9.362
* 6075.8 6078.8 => 10.2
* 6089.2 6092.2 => 8.776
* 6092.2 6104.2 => 5.085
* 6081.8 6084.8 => 9.484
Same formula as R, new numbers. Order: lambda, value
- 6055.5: 10.14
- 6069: 9.885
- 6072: 8.974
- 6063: 10.52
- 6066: 10.46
